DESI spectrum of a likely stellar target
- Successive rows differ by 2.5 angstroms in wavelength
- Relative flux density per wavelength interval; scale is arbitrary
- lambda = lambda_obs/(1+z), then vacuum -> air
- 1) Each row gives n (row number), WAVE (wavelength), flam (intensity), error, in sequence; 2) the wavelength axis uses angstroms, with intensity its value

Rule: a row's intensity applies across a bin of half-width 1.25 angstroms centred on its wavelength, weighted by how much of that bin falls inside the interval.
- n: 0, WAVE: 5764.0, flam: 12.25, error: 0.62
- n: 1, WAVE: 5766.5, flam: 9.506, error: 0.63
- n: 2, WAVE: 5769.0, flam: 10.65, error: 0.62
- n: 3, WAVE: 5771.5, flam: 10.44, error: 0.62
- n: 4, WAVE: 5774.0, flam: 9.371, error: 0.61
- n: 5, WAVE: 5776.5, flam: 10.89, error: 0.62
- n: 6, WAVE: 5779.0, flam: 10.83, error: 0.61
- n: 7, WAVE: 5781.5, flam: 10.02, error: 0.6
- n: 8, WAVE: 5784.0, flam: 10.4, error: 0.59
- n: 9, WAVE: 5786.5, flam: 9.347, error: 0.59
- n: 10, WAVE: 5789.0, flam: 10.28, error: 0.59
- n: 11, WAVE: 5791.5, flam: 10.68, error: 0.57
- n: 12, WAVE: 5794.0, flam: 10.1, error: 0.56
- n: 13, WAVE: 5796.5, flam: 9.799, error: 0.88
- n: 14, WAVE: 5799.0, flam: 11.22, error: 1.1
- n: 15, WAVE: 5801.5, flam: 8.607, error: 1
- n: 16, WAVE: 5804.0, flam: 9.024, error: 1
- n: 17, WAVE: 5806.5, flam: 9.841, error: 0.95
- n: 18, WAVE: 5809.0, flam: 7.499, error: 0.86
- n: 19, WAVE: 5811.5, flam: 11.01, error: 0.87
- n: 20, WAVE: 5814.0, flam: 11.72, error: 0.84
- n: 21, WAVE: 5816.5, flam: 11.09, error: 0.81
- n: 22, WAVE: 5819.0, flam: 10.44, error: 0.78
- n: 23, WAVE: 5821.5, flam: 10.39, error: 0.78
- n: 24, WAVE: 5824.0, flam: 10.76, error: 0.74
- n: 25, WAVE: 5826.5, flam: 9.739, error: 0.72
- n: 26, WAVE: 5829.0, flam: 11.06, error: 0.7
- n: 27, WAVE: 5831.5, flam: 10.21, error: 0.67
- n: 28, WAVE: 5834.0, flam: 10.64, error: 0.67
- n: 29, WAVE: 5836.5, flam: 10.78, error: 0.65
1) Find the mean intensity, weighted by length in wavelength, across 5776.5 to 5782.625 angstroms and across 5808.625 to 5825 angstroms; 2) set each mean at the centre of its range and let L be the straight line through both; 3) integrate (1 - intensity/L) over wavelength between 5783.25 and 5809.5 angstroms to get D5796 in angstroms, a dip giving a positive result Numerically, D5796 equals 2.0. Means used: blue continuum 10.5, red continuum 10.6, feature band 9.76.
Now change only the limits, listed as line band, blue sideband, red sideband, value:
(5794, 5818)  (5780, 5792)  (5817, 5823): 0.85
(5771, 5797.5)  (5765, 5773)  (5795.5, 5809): -0.80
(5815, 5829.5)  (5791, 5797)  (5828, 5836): -0.08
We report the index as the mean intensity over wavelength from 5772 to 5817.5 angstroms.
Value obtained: 10.1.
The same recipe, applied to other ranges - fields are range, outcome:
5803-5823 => 10.1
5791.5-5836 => 10.2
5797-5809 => 9.45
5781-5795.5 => 10.1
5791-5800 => 10.4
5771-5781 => 10.4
